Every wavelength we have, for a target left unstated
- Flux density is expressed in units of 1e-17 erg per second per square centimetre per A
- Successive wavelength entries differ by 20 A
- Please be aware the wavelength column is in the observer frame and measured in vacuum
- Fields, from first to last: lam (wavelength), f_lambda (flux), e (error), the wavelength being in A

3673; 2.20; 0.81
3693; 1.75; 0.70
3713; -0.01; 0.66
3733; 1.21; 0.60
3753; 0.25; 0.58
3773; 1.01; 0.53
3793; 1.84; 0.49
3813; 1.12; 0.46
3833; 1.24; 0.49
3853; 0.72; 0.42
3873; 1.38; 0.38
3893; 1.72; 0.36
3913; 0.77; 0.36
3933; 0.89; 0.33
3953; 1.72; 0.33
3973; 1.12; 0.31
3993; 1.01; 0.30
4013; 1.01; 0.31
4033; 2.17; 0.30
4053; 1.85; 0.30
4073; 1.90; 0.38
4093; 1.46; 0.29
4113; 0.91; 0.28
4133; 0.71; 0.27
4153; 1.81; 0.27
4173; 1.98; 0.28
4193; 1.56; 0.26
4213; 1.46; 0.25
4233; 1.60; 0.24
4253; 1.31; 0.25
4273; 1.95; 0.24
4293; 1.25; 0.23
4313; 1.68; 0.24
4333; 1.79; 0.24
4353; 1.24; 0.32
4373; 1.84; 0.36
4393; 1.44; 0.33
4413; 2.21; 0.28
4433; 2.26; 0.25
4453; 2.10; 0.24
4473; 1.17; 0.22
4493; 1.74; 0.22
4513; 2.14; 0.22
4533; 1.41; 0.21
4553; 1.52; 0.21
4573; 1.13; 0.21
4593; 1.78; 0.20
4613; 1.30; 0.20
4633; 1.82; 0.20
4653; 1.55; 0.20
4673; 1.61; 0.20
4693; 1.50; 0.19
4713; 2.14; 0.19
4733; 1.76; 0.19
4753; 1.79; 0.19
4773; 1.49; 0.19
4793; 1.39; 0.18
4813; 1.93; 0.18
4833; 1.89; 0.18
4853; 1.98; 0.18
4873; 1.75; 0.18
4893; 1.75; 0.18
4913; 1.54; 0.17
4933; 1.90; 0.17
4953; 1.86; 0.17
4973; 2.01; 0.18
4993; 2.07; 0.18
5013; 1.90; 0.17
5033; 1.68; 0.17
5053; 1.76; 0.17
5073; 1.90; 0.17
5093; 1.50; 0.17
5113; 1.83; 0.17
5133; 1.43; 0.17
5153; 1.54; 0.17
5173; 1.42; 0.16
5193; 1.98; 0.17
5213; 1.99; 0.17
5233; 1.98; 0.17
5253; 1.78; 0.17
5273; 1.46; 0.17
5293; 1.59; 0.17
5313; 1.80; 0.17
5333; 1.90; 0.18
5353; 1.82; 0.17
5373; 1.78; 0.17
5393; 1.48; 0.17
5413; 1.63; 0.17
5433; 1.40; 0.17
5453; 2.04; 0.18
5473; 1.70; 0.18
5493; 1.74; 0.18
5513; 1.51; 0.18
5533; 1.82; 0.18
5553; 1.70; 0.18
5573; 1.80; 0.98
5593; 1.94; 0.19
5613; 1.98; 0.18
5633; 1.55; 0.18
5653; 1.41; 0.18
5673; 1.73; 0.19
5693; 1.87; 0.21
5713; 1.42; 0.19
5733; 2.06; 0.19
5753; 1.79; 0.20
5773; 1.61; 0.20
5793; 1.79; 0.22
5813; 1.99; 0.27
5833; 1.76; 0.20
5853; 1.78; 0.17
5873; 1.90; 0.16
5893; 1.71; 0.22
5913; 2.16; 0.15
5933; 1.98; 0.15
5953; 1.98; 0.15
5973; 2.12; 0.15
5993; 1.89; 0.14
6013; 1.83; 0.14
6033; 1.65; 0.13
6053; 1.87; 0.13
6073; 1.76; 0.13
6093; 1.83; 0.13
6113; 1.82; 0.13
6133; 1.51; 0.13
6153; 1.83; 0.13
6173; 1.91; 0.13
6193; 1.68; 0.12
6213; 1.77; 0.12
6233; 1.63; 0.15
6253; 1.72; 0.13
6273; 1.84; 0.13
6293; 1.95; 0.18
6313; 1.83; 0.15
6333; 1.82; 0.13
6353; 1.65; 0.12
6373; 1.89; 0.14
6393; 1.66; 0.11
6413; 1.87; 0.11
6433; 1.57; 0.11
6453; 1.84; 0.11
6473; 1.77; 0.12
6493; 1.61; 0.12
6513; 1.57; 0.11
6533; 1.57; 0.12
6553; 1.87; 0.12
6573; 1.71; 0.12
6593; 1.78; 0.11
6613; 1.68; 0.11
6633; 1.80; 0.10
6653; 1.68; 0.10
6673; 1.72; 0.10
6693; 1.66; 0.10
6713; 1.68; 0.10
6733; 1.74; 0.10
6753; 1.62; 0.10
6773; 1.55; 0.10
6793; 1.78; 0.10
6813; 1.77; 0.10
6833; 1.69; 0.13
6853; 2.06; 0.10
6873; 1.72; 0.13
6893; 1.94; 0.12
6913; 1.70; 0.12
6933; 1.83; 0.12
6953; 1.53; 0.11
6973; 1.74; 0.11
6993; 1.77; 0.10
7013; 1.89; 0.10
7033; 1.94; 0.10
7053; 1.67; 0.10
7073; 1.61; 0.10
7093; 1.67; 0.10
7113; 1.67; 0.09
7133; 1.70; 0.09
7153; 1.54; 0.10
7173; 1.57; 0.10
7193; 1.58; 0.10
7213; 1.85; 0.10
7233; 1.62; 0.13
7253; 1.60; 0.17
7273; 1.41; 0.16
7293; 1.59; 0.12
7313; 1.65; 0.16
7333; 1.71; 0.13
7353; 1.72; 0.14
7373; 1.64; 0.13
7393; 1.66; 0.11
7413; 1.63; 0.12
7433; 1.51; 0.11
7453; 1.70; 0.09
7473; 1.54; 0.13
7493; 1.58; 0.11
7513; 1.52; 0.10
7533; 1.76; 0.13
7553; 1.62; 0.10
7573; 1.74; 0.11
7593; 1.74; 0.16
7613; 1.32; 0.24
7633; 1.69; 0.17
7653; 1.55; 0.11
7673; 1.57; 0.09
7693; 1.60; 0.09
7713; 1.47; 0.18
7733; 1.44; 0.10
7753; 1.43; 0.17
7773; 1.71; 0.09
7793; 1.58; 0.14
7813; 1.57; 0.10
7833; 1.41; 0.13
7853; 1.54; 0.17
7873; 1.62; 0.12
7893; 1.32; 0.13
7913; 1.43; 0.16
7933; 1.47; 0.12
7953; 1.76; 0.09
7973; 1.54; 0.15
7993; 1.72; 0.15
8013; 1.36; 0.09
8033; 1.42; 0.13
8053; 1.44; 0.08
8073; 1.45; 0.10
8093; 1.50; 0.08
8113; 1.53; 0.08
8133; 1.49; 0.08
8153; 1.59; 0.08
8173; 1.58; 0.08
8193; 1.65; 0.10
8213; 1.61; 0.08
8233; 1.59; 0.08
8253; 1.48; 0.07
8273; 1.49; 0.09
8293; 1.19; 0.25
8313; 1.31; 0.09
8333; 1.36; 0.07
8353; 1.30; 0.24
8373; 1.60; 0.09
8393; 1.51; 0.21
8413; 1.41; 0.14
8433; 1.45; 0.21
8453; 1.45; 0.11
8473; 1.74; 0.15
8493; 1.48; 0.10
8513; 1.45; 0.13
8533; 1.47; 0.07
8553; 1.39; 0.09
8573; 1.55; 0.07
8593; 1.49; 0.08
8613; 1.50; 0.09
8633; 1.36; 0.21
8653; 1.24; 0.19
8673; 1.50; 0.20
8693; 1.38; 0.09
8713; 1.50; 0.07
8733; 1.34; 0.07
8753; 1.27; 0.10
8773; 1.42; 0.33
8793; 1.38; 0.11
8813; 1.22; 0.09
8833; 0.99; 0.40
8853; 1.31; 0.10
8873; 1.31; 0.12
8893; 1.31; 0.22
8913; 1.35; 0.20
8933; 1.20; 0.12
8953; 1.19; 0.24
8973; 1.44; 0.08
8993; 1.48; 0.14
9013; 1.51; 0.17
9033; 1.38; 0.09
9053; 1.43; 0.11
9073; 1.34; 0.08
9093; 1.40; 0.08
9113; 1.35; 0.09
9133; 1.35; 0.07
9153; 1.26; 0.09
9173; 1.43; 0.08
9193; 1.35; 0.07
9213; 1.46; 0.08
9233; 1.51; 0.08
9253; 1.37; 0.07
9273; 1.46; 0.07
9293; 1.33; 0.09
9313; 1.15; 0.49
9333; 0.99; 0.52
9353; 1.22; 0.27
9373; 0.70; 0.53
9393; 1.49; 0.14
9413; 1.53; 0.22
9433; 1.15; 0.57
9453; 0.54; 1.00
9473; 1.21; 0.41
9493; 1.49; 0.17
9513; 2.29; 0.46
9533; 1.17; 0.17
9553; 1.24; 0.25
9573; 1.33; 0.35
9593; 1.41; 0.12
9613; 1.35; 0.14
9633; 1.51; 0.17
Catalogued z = 0.04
